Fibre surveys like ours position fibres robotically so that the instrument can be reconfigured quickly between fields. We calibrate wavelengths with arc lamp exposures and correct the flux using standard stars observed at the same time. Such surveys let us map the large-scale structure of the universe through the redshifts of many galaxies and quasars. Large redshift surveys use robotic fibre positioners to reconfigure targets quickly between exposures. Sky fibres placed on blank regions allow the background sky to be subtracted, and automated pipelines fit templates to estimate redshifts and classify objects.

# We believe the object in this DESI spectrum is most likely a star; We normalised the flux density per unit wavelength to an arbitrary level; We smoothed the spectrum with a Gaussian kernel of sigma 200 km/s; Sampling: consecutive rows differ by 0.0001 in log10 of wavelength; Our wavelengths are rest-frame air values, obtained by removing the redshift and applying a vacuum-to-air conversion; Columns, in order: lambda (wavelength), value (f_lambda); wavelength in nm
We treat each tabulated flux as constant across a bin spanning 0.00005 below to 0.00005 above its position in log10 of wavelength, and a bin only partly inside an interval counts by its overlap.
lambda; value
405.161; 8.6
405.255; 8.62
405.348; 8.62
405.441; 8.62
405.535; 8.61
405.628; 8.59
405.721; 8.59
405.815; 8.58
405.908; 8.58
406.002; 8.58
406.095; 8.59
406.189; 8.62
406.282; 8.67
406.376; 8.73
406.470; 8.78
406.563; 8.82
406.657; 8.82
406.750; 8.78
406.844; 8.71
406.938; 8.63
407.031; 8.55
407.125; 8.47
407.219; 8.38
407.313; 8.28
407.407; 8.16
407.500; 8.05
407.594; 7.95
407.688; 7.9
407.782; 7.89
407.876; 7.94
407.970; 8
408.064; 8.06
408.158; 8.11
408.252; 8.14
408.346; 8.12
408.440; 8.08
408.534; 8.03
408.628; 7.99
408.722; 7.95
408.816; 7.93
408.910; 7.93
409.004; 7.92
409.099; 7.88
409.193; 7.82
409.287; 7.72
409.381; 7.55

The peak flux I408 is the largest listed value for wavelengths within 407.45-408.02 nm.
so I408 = 8.05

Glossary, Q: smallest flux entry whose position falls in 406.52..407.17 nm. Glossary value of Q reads 8.47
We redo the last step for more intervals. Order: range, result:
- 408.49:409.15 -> 7.88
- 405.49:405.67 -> 8.59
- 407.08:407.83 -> 7.89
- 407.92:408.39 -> 8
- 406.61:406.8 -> 8.78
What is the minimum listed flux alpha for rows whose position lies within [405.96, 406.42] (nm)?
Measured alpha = 8.58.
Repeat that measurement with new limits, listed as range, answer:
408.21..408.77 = 7.95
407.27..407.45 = 8.16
